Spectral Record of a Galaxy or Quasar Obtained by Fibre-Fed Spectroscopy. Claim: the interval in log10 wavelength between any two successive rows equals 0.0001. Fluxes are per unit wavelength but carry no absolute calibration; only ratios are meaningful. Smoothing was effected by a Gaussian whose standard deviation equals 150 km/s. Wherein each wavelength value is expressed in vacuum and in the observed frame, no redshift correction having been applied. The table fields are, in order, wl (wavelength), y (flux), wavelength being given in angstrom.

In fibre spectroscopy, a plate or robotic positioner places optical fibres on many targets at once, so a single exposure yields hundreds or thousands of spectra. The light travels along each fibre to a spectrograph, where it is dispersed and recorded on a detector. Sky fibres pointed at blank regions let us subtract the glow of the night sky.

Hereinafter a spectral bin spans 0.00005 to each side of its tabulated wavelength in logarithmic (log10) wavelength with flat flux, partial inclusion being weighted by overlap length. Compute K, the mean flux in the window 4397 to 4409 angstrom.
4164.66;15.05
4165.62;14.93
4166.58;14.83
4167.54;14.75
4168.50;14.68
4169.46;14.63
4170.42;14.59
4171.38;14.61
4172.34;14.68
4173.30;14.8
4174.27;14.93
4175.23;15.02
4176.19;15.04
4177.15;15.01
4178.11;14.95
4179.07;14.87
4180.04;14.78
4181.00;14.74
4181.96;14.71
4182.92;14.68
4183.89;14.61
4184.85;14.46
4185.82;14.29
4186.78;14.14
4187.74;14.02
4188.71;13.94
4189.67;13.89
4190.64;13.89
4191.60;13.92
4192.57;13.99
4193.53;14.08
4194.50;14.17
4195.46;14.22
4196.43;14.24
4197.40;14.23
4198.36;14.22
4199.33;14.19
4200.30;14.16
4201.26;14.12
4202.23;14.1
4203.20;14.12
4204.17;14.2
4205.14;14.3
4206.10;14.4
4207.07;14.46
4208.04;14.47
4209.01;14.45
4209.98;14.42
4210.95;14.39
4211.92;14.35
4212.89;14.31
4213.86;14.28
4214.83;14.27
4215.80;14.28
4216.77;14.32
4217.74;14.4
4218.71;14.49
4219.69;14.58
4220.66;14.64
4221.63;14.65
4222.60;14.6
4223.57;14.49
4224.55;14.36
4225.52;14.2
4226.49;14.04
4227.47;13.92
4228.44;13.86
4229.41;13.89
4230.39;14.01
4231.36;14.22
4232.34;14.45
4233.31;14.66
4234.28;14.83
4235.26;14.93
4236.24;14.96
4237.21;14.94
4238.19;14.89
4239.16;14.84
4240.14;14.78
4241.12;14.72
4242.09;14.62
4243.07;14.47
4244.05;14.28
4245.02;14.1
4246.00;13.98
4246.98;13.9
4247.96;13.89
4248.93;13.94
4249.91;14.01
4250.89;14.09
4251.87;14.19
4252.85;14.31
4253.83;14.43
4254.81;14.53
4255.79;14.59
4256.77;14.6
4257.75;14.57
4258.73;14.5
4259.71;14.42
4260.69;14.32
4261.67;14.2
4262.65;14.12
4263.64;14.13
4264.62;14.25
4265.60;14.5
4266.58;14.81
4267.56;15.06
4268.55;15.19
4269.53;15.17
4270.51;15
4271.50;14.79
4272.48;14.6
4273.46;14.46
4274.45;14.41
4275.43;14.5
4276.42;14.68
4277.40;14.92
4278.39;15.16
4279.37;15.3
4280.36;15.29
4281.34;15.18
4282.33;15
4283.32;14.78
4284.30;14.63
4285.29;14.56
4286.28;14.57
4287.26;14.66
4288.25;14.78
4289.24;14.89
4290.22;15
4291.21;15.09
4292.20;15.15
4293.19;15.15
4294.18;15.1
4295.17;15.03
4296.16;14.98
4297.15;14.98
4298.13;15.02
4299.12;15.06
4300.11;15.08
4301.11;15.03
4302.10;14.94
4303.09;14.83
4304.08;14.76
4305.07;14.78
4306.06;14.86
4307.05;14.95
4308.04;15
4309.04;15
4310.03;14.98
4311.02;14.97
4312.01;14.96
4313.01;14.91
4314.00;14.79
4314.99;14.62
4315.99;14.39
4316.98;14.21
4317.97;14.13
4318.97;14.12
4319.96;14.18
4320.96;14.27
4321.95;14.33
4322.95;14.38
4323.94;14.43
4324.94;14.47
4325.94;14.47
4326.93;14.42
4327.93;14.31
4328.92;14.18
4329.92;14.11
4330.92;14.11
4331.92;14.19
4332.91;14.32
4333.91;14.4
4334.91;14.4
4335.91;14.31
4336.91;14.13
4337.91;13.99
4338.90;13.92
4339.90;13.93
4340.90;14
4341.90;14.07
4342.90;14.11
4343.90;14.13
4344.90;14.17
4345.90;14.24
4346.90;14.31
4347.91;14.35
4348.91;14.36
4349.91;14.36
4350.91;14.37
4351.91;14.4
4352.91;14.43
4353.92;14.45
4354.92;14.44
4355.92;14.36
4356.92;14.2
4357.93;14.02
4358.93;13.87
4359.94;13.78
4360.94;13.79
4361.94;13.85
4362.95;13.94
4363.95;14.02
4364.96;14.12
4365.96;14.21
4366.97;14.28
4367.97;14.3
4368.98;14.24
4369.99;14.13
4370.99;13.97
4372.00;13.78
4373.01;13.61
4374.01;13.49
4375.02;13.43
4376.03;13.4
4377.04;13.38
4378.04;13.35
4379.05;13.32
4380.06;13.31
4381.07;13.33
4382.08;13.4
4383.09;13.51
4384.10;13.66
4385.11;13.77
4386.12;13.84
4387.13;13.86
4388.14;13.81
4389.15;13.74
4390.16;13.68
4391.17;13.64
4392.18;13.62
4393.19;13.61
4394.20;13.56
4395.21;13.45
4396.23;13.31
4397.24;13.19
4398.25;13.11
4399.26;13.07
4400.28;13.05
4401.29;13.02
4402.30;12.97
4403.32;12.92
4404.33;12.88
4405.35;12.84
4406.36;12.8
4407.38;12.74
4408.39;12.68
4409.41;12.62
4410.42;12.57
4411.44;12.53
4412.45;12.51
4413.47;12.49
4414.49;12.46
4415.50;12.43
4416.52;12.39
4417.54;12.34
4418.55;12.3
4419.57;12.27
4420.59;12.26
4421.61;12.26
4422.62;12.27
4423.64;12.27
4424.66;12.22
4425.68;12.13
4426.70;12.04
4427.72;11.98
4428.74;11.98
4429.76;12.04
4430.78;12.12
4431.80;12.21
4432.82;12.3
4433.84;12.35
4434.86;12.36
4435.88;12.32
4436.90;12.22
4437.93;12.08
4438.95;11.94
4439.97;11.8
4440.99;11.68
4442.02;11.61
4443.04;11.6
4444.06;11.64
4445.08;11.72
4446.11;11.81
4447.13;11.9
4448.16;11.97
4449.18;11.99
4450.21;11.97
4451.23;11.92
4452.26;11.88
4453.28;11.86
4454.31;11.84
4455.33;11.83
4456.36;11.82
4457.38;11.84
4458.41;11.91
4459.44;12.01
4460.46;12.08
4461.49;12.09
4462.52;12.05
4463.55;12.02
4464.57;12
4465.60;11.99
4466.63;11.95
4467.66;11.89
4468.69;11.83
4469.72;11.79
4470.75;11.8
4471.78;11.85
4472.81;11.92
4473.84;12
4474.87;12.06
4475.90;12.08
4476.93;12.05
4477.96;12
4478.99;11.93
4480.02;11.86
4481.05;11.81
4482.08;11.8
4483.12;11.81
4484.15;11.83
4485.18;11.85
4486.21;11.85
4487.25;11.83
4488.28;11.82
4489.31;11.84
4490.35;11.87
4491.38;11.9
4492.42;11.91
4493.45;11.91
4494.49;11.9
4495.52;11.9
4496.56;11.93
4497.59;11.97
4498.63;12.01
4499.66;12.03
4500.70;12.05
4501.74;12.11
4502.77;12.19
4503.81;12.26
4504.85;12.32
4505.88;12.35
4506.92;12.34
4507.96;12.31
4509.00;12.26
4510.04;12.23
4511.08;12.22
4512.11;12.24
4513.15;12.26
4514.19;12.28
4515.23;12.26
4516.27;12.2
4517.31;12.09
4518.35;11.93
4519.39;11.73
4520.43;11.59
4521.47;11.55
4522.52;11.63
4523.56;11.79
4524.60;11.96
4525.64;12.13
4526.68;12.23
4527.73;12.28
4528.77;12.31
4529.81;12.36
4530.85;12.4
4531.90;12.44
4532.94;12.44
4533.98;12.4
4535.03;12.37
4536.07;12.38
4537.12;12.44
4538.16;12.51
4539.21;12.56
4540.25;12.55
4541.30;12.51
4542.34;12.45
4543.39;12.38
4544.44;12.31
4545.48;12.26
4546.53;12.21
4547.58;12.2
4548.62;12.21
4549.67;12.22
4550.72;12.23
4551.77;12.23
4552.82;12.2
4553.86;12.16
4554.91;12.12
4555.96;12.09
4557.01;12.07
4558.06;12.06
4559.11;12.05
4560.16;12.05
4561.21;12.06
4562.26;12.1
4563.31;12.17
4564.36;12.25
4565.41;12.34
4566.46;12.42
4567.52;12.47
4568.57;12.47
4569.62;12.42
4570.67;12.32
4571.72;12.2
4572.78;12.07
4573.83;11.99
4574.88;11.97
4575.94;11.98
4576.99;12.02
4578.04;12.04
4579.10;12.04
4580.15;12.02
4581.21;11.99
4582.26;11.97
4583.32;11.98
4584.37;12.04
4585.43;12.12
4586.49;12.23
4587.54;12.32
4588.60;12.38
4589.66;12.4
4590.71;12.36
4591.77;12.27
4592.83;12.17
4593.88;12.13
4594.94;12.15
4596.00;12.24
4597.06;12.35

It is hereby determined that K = 12.9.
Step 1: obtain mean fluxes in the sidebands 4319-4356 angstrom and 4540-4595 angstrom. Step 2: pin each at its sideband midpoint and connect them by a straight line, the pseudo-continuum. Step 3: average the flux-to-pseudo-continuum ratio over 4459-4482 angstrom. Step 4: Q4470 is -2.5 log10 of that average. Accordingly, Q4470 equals 0.10 mag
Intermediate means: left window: 14.3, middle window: 12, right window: 12.2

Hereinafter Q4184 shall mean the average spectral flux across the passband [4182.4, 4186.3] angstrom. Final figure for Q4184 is 14.5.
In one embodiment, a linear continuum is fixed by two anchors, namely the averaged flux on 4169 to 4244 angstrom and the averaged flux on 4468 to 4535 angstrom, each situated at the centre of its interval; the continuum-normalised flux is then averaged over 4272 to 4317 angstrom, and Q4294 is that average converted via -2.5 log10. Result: -0.09 mag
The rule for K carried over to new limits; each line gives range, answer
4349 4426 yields 13.4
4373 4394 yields 13.6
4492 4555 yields 12.2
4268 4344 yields 14.6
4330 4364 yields 14.2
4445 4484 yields 11.9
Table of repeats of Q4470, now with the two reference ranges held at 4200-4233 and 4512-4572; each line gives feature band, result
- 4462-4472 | 0.07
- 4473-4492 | 0.06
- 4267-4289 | -0.07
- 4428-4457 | 0.08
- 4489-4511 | 0.04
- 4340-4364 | -0.06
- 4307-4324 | -0.07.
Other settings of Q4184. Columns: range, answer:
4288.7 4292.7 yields 15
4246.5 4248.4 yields 13.9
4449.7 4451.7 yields 12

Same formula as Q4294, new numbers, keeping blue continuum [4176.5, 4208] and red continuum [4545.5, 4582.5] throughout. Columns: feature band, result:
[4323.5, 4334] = -0.06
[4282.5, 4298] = -0.09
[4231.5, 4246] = -0.04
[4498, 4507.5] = 0.03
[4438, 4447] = 0.10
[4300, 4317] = -0.09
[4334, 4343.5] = -0.05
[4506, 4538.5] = 0.02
